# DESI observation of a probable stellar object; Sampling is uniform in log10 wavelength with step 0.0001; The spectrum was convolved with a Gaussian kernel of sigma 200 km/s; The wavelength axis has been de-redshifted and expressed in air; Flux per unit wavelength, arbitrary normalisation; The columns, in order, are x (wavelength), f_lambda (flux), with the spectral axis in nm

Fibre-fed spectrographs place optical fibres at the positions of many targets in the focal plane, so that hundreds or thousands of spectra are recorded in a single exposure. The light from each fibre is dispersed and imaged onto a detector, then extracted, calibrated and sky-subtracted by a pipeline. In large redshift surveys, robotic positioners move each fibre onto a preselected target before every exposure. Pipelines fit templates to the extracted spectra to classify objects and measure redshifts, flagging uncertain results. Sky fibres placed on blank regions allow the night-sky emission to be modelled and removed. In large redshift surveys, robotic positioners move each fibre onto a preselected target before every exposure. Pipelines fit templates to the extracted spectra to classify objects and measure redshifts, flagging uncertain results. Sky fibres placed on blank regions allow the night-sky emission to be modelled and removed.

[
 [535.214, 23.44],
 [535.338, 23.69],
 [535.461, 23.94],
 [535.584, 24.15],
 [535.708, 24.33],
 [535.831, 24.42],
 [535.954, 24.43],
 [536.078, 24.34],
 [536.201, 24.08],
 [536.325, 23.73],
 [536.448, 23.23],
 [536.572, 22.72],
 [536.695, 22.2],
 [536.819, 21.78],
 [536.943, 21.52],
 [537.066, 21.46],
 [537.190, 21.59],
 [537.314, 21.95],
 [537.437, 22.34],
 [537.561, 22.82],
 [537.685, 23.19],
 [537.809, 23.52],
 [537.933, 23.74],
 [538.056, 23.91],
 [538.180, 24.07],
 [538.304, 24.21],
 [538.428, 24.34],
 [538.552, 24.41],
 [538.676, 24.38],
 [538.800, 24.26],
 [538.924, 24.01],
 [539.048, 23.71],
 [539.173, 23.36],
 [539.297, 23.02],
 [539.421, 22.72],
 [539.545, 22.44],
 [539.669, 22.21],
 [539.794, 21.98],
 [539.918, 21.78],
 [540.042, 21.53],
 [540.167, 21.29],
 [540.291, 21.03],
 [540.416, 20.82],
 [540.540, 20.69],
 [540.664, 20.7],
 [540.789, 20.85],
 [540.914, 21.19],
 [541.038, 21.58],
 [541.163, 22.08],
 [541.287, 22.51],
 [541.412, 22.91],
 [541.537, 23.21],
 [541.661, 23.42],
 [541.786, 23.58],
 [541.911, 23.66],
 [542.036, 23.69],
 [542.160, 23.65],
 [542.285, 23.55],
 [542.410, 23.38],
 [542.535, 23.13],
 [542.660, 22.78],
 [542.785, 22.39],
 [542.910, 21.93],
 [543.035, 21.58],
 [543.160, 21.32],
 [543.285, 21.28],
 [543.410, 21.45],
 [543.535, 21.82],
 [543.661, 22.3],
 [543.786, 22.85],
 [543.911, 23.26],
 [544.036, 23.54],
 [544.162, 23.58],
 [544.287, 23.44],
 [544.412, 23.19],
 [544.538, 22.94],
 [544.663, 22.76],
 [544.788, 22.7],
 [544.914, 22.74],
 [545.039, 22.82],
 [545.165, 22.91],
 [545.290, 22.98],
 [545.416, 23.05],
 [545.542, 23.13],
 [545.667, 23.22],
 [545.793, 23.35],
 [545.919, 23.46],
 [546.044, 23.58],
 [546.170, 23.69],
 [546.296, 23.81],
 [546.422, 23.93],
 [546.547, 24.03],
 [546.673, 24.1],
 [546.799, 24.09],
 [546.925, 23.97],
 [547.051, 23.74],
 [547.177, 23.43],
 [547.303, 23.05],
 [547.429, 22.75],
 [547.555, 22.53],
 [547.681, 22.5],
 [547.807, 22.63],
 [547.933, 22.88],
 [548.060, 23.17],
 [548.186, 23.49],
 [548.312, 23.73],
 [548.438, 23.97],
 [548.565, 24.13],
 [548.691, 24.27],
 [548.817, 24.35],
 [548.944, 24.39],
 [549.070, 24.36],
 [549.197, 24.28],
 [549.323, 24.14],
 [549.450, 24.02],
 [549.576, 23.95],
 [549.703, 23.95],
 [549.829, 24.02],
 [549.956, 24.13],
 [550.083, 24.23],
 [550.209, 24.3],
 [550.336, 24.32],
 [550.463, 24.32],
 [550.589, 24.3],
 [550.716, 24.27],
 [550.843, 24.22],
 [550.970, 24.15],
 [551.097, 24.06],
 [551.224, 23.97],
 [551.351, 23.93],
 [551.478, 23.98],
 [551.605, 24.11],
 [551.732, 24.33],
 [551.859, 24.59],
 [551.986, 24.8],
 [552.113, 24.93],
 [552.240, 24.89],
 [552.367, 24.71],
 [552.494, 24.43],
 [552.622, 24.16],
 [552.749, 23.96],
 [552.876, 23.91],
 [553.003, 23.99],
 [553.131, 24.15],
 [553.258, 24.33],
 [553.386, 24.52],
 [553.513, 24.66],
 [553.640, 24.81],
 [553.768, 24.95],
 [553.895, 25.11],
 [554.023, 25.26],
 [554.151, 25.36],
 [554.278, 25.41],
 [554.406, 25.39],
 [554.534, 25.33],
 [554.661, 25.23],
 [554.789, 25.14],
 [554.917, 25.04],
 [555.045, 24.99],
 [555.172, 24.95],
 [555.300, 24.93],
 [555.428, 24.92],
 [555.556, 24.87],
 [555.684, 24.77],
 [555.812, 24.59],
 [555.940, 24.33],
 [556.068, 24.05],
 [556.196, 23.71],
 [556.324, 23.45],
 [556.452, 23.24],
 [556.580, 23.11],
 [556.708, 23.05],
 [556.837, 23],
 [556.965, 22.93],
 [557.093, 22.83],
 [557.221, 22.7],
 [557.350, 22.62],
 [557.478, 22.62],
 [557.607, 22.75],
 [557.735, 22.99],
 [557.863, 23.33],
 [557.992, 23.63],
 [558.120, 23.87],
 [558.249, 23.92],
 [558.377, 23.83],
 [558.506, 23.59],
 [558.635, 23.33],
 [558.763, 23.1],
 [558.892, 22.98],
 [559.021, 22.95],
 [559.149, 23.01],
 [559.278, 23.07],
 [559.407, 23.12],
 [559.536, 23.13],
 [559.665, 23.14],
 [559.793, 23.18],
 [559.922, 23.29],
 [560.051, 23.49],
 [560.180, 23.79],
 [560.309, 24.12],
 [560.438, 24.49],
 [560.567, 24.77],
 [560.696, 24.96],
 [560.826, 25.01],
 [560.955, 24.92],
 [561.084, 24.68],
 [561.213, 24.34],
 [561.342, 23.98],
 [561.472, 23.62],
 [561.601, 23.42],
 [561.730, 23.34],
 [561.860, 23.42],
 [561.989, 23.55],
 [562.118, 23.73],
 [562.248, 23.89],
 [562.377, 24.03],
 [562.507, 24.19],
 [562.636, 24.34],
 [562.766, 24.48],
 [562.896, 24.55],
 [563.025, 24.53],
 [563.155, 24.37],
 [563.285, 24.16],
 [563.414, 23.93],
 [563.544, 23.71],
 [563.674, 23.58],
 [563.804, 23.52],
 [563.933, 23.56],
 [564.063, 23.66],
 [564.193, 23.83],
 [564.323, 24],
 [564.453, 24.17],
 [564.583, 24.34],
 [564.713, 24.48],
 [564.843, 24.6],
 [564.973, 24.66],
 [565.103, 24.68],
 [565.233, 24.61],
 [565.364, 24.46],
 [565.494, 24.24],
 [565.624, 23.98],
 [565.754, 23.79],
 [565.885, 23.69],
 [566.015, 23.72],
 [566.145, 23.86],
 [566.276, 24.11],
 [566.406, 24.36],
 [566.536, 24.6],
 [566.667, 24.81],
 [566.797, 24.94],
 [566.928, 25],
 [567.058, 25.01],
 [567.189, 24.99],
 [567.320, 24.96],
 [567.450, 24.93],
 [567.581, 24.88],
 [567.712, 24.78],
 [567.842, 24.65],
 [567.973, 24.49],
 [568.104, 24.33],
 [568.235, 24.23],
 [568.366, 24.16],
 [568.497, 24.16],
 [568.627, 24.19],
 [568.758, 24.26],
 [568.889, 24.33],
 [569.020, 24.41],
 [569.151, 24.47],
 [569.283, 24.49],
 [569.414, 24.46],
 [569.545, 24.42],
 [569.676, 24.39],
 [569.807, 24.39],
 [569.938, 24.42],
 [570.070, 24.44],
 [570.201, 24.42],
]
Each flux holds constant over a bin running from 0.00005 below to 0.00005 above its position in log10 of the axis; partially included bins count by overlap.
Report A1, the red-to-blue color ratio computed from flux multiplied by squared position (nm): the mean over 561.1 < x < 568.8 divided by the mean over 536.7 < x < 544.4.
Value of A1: 1.2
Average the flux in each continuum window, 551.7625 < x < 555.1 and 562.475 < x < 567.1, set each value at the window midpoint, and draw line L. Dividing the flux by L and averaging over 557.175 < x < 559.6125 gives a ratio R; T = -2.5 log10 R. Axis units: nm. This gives 0.06 mag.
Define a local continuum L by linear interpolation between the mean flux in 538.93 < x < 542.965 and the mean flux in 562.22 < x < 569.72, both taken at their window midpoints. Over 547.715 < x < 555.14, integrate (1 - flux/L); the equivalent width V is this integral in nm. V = -0.36 nm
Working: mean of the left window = 22.4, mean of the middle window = 24.3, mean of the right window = 24.3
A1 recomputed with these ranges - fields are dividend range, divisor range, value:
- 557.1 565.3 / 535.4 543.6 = 1.13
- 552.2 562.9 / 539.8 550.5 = 1.09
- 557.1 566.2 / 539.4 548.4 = 1.12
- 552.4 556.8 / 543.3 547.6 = 1.09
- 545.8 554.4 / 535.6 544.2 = 1.10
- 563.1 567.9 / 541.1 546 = 1.15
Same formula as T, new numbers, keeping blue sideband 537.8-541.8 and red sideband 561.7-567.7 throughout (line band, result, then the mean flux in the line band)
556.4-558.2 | 0.03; 23.1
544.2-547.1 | -0.02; 23.4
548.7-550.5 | -0.04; 24.2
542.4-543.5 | 0.04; 22.1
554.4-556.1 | -0.06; 24.9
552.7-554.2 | -0.05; 24.6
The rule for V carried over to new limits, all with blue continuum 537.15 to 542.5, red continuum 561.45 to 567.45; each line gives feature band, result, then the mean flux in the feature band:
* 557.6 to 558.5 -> 0.011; 23.5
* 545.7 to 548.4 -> -0.028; 23.4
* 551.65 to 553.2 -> -0.060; 24.4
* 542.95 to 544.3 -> 0.038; 22.4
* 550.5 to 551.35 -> -0.027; 24.1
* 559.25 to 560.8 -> 0.011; 23.8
